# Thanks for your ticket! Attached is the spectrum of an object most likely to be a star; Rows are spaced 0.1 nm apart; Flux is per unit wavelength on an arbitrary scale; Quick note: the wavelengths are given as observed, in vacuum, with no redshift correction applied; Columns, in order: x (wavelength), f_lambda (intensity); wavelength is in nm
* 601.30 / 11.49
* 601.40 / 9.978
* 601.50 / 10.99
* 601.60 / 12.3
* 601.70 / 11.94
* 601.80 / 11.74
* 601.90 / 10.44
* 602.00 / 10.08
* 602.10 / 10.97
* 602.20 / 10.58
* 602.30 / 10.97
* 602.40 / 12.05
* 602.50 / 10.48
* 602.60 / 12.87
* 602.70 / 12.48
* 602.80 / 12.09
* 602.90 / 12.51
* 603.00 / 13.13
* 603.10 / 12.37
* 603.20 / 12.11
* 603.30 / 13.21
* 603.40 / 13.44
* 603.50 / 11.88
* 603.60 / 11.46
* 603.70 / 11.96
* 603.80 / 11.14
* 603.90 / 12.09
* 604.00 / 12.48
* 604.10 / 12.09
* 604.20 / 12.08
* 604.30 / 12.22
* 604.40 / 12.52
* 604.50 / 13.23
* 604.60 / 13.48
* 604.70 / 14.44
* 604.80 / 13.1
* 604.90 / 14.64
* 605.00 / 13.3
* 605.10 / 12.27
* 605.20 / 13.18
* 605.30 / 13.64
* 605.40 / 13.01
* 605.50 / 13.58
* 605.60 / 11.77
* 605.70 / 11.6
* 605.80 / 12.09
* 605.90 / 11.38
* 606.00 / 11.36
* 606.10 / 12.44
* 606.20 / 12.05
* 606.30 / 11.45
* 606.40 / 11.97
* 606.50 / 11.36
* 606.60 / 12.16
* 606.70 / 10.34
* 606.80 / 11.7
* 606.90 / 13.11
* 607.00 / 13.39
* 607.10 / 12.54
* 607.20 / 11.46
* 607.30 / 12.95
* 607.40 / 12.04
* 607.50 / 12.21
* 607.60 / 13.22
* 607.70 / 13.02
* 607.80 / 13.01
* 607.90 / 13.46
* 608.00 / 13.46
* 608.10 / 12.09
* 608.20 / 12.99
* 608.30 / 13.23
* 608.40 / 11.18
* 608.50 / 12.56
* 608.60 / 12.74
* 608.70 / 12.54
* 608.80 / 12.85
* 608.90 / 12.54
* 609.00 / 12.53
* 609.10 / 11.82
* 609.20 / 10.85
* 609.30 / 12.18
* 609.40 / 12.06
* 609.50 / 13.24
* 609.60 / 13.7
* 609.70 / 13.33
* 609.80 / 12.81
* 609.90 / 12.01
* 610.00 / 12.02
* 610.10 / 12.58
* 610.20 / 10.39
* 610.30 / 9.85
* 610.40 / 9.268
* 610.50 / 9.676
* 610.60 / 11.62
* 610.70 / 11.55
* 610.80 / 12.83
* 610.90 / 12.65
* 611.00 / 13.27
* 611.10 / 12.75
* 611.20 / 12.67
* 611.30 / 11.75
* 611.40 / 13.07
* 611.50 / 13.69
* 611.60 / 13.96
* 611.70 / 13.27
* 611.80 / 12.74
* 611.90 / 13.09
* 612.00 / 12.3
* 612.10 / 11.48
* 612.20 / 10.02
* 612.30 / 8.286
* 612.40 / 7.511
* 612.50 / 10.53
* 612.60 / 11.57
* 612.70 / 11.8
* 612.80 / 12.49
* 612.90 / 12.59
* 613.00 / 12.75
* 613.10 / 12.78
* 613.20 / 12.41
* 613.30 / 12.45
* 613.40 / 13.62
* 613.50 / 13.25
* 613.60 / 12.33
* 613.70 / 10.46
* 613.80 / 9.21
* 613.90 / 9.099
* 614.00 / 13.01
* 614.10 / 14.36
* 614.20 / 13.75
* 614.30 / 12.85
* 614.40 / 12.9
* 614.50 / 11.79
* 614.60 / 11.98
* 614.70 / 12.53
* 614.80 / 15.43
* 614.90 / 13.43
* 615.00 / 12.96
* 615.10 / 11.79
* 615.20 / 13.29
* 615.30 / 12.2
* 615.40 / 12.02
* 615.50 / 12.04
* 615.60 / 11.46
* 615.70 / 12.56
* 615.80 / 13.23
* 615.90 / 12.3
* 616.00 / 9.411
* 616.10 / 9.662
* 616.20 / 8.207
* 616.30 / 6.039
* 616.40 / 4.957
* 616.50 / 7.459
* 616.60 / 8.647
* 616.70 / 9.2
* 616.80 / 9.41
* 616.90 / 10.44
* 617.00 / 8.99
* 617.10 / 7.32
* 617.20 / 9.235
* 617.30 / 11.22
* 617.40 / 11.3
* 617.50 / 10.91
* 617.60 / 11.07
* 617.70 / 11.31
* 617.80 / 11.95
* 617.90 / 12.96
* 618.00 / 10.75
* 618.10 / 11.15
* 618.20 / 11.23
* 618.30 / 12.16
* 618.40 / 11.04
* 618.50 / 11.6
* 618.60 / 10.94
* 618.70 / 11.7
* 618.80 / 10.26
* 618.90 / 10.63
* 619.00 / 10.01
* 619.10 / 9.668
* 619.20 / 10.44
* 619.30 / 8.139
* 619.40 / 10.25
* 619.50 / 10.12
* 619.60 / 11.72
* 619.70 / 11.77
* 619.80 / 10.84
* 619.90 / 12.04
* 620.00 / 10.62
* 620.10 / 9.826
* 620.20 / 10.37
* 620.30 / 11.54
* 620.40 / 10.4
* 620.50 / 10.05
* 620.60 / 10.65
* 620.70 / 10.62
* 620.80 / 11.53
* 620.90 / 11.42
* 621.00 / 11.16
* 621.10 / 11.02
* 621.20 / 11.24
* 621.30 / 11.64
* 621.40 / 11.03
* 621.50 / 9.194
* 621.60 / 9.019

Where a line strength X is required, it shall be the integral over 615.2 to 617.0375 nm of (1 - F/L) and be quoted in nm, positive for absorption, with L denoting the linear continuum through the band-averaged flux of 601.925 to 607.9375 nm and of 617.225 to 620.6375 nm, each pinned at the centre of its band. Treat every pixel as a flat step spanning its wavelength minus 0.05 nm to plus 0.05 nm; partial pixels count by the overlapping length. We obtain 0.194 nm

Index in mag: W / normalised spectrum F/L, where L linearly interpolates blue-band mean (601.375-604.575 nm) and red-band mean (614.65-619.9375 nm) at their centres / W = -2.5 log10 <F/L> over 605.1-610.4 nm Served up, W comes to -0.07 mag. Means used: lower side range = 11.9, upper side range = 10.8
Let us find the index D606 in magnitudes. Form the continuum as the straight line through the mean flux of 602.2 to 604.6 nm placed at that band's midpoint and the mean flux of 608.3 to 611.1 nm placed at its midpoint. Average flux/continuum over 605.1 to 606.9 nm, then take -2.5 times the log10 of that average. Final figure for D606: 0.00 mag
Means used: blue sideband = 12.2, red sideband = 12.1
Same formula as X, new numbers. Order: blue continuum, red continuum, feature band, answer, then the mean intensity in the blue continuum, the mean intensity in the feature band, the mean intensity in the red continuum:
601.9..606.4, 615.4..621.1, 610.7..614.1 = -0.24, 12.3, 12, 10.5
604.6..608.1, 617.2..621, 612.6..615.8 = -0.25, 12.6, 12.4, 10.9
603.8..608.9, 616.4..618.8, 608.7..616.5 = -0.34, 12.5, 11.8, 10.4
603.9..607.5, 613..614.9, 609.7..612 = 0.05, 12.5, 12.2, 12.5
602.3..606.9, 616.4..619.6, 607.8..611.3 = -0.19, 12.4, 12.2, 10.3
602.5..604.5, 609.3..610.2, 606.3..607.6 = 0.03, 12.3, 12.1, 12.6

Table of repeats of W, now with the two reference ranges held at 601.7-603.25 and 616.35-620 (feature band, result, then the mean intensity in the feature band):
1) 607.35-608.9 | -0.14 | 12.7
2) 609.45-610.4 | -0.09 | 12.1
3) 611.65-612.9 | -0.04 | 11.3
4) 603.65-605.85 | -0.11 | 12.7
